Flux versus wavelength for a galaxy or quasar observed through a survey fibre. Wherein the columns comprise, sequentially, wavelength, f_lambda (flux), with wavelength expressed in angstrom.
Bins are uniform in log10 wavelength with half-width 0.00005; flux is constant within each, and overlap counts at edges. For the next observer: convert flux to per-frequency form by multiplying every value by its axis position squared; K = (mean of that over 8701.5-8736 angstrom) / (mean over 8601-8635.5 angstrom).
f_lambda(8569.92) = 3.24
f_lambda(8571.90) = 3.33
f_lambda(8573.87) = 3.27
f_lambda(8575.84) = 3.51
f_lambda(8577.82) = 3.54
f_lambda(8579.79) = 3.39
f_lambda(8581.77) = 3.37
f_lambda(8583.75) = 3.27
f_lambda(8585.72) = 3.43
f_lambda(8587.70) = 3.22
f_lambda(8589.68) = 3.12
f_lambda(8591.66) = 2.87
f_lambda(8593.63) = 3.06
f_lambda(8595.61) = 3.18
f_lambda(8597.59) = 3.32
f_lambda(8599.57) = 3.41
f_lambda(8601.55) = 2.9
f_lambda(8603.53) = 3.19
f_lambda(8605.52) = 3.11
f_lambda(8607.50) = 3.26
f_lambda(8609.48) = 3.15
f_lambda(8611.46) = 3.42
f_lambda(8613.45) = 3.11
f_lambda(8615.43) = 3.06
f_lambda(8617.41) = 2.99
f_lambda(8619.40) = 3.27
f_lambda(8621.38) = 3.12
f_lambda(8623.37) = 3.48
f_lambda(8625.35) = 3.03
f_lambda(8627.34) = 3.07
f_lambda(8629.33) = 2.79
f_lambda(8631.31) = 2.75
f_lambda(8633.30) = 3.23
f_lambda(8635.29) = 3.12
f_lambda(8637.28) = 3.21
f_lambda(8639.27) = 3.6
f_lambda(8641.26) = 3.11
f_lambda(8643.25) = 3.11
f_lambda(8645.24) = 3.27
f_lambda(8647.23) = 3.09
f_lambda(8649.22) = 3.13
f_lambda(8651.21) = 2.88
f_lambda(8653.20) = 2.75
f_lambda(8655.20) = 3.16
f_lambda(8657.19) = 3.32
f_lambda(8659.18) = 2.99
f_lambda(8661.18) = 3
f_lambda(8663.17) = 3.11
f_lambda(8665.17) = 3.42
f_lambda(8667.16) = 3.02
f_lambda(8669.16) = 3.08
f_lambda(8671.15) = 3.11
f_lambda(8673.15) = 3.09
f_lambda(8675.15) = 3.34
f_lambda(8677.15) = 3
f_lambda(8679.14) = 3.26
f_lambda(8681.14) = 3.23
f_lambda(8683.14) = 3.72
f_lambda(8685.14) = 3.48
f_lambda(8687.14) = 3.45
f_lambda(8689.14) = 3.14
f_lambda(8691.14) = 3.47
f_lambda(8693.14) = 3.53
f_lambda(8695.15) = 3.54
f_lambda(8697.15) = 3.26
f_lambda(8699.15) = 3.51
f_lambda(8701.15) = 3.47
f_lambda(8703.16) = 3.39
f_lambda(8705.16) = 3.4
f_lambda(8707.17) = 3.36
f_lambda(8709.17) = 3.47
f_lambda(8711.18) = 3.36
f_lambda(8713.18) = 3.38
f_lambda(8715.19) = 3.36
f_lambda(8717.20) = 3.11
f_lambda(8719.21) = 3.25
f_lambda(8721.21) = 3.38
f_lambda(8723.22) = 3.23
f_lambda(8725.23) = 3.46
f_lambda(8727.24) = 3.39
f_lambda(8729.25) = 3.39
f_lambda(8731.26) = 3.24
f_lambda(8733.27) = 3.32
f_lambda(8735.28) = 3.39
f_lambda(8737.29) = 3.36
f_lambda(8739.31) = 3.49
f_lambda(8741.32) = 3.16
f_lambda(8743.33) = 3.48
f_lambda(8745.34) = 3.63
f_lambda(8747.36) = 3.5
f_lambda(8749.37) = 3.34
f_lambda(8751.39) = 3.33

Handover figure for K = 1.10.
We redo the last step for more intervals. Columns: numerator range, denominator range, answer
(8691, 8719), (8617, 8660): 1.11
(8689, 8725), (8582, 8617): 1.09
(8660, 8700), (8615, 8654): 1.07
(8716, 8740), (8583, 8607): 1.08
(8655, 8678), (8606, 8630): 1.01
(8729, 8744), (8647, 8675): 1.10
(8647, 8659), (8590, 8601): 0.98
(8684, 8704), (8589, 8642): 1.11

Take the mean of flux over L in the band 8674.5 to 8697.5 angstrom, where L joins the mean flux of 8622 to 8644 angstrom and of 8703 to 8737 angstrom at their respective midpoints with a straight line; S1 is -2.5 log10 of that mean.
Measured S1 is -0.04 mag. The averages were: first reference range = 3.14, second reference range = 3.35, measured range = 3.37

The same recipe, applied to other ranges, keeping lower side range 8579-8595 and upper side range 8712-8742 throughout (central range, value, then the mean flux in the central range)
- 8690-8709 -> -0.04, 3.44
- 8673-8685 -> 0.00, 3.3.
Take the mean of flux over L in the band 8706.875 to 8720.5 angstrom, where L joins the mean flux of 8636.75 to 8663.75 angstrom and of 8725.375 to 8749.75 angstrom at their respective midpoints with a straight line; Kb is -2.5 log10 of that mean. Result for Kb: 0.00 mag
